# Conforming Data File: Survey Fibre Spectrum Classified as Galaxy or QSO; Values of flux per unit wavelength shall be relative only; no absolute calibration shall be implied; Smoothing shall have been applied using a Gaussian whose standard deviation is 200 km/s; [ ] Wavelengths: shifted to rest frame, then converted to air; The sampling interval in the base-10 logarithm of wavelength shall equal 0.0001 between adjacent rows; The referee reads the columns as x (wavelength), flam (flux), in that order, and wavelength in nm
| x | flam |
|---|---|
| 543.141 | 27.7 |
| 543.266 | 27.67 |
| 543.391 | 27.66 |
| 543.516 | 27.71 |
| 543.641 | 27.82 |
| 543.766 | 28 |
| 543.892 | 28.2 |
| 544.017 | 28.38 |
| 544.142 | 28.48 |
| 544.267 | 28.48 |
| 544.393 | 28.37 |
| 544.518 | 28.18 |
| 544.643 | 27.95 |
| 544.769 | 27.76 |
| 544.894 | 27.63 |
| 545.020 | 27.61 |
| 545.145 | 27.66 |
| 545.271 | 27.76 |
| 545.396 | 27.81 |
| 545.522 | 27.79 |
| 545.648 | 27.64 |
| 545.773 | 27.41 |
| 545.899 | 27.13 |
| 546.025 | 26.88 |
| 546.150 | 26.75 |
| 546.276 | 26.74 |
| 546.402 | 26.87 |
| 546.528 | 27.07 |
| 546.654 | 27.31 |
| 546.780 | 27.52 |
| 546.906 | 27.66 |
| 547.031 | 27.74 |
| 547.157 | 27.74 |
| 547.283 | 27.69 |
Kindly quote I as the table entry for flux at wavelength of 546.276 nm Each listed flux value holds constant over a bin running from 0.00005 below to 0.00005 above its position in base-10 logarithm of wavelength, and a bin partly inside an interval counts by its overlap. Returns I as 26.74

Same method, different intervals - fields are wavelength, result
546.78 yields 27.52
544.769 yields 27.76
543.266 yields 27.67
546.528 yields 27.07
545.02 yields 27.61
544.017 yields 28.38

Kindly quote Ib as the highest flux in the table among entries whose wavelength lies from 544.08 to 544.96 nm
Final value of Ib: 28.48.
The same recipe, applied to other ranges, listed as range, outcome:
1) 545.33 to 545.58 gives 27.81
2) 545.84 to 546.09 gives 27.13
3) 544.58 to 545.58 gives 27.95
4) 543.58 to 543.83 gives 28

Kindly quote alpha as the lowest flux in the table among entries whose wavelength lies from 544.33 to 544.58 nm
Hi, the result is 28.18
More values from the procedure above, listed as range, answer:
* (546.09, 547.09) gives 26.74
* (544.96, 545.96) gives 27.13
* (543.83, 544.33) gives 28.2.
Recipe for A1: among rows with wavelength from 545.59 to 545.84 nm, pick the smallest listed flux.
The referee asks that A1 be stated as 27.41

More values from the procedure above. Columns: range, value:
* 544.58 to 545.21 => 27.61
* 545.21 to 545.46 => 27.76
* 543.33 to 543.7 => 27.66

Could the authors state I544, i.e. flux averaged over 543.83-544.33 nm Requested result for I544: 28.4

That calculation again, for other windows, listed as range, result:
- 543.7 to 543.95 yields 28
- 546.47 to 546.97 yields 27.4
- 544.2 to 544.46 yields 28.4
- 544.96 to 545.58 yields 27.7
